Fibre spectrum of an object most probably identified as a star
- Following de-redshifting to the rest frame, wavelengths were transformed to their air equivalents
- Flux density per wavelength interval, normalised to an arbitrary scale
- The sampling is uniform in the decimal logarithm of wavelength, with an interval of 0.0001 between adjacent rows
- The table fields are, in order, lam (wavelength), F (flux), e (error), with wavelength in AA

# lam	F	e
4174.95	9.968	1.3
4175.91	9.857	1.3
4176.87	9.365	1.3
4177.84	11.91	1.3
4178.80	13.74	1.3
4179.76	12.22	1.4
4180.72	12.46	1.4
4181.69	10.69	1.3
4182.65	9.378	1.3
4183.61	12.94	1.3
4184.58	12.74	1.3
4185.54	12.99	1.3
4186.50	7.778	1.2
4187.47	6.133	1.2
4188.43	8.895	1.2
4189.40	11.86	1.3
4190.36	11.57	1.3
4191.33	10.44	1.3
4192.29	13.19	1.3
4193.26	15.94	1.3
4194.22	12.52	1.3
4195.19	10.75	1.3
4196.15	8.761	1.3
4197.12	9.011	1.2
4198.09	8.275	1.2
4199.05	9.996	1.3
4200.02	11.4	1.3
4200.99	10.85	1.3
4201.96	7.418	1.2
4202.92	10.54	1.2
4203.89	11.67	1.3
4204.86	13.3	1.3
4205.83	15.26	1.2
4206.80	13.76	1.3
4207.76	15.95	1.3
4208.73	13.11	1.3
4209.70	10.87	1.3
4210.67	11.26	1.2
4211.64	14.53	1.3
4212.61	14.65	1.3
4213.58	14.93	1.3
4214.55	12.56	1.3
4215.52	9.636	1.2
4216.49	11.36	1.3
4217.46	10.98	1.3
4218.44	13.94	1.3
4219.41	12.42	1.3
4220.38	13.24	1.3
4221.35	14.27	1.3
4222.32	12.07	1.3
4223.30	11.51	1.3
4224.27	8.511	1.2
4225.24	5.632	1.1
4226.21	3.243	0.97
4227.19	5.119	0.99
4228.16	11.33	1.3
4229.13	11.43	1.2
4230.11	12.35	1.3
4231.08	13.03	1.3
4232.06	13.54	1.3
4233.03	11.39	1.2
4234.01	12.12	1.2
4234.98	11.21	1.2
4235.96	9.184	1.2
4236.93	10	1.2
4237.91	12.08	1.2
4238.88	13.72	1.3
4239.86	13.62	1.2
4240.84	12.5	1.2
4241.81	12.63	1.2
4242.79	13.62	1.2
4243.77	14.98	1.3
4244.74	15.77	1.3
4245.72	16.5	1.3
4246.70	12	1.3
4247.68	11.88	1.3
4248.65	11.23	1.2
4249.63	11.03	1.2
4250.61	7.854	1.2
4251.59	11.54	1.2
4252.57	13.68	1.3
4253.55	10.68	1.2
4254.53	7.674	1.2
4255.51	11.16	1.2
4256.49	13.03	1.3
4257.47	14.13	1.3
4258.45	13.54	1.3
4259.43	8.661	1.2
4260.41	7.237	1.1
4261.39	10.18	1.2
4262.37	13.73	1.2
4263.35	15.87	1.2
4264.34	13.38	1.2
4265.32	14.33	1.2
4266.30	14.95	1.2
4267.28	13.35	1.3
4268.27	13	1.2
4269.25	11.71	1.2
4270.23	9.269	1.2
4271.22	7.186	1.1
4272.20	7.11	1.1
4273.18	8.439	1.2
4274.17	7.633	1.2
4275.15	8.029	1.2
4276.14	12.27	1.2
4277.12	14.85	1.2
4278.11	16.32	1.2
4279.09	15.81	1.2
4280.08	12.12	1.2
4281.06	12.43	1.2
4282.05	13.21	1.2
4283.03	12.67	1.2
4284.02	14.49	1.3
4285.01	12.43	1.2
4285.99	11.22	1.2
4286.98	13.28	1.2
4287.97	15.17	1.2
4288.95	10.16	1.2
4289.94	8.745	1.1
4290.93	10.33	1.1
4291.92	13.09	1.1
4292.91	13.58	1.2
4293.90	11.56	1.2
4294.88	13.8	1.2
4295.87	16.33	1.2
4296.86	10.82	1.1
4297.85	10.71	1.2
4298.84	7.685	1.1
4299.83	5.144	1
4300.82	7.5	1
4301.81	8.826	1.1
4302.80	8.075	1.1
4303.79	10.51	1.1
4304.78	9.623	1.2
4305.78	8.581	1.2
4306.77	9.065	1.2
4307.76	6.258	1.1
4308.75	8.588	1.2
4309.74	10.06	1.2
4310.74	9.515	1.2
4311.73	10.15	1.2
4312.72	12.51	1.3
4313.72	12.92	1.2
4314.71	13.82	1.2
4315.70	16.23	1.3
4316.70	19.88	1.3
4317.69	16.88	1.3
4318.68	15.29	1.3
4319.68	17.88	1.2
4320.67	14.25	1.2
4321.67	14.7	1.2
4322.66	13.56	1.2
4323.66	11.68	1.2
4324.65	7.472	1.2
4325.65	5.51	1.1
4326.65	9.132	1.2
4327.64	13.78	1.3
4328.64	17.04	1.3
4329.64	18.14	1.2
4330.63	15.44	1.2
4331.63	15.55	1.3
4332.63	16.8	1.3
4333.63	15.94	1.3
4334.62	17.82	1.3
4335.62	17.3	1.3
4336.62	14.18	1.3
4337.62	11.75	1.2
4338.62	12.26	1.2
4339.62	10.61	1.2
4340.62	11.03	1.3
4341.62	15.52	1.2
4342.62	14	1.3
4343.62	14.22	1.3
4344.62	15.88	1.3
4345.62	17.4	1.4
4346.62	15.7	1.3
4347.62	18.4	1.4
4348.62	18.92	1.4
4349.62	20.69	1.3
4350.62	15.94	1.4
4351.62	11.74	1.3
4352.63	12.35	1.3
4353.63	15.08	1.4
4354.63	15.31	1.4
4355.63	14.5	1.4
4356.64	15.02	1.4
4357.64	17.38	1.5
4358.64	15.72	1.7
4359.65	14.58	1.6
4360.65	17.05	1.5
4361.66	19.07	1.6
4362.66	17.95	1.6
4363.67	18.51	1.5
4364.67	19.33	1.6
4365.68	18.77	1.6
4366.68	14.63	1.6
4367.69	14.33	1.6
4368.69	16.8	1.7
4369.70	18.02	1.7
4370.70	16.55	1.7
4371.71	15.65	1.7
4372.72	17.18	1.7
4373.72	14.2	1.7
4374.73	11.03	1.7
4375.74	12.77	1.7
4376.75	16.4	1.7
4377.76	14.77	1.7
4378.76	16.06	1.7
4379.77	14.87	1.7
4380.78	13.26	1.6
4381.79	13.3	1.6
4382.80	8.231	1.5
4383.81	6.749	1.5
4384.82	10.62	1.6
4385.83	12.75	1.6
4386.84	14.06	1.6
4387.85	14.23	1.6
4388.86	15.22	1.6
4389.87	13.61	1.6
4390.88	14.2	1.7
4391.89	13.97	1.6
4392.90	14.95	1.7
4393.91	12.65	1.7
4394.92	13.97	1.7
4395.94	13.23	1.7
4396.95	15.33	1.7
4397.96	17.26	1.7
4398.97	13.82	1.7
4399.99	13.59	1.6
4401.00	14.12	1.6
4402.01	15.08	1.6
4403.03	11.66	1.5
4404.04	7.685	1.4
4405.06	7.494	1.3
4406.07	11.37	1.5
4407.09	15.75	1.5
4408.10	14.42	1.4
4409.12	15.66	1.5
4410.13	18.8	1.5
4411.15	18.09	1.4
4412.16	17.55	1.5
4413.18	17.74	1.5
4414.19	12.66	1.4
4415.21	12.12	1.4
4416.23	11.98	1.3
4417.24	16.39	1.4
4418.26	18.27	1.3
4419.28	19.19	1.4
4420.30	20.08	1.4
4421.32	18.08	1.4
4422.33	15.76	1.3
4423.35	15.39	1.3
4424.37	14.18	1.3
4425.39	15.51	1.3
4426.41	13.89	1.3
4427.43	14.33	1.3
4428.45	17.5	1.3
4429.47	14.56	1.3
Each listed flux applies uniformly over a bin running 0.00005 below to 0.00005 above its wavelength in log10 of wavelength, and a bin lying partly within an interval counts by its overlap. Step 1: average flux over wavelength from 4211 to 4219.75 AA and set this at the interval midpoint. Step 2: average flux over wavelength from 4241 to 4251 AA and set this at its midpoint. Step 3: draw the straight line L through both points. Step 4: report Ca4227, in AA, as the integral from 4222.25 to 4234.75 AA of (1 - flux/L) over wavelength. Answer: 2.7 AA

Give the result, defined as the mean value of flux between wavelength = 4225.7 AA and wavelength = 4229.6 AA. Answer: 7.76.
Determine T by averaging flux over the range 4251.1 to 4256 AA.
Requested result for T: 10.9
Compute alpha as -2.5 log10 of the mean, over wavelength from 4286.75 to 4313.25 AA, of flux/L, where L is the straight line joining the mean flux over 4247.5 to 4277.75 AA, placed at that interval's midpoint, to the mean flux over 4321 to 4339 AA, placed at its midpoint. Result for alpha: 0.22 mag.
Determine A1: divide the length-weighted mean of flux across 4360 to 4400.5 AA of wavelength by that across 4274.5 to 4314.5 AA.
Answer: 1.31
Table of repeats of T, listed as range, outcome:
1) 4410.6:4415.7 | 15.7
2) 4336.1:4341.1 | 12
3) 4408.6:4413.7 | 17.6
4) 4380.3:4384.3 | 10.4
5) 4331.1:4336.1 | 16.7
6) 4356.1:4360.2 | 15.7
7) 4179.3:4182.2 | 11.8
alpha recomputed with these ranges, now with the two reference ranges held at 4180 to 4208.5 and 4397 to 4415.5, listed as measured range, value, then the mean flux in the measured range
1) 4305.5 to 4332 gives 0.02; 12.8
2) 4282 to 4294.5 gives 0.03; 12.3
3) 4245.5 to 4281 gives 0.05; 11.7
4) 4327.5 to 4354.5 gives -0.15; 15.3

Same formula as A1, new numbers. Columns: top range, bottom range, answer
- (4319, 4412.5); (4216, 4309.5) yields 1.28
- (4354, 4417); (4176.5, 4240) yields 1.28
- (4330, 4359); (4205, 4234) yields 1.29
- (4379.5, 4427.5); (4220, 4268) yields 1.21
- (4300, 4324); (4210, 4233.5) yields 1.04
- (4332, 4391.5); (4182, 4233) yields 1.33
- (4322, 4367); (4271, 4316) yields 1.36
